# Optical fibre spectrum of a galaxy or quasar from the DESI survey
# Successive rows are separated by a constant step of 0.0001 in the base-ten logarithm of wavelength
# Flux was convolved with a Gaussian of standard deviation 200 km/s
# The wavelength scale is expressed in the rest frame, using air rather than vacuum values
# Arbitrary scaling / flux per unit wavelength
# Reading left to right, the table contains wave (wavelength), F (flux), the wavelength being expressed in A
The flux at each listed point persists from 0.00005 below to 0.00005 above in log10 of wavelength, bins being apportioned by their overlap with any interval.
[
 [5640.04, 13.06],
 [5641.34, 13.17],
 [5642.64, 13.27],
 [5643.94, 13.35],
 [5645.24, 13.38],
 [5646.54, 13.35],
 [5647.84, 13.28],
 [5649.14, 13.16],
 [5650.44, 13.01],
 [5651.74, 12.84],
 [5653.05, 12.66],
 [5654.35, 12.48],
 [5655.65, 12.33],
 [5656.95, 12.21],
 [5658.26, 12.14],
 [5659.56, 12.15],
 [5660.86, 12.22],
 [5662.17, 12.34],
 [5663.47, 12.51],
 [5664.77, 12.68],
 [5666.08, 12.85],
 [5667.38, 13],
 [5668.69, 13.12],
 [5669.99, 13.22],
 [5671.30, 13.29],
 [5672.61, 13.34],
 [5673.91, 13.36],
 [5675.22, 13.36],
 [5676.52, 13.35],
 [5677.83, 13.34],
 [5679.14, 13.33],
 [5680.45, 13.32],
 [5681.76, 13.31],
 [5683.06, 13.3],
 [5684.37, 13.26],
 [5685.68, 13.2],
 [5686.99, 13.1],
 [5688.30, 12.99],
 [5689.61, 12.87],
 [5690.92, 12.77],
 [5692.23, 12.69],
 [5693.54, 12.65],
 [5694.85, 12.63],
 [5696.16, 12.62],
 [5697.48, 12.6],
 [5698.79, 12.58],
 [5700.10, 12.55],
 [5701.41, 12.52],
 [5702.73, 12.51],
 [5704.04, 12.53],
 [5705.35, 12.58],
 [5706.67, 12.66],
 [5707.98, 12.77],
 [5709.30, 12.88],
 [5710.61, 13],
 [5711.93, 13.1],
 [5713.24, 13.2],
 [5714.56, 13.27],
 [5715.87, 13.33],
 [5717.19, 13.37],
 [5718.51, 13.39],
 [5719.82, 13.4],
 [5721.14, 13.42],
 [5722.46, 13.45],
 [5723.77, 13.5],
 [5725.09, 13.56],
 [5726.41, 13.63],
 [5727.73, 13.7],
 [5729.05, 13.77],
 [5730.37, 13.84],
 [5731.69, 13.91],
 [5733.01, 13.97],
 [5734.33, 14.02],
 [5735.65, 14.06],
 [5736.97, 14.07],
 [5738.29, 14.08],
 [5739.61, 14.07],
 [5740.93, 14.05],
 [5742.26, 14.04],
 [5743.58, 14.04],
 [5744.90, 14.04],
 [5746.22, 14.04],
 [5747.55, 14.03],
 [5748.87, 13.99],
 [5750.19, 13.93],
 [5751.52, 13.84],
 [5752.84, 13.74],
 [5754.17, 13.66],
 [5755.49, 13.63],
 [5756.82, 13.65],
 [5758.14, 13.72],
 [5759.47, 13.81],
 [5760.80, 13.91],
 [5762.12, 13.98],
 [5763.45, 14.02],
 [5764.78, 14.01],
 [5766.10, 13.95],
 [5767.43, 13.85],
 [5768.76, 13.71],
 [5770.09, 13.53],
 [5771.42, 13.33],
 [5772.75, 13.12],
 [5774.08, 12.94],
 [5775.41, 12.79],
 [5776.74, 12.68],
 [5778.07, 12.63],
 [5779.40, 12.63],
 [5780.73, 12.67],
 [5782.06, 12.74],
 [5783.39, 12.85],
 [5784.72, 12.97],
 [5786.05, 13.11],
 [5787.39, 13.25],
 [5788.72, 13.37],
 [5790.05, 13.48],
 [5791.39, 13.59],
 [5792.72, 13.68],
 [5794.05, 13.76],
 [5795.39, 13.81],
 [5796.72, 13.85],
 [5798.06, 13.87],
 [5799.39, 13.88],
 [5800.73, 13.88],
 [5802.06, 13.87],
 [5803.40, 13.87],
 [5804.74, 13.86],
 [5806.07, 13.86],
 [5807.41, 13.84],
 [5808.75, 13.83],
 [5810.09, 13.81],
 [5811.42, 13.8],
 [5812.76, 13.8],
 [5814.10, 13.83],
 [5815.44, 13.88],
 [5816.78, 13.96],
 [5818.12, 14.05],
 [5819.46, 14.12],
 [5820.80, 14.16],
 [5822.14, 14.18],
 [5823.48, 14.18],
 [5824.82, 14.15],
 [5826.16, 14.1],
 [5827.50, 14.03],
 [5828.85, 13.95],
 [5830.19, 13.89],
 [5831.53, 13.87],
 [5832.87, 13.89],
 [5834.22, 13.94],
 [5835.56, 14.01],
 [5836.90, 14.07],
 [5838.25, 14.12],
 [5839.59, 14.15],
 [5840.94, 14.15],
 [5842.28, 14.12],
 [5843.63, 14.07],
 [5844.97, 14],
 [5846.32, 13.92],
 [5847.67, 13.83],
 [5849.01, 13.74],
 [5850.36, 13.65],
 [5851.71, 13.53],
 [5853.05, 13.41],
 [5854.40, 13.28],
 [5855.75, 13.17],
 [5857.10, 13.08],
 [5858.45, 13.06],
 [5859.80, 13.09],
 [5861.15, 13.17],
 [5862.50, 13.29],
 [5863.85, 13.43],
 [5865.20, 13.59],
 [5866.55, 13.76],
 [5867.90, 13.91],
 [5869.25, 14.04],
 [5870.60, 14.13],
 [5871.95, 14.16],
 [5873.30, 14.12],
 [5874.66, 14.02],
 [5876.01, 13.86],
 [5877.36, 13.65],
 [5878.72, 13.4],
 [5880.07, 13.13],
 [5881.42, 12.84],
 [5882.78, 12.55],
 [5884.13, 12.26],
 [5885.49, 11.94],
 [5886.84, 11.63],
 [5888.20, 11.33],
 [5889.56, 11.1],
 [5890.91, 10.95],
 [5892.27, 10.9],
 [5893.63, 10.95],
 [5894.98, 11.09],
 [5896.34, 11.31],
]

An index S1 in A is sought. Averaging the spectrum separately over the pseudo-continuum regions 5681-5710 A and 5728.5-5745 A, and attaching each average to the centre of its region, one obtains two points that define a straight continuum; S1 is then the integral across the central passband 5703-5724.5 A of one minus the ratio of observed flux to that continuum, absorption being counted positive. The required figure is 0.4 A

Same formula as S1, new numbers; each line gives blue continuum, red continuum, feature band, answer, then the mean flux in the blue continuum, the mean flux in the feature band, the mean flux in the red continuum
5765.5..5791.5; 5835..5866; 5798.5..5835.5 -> -1.47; 13.1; 13.9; 13.6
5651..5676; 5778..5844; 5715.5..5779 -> -1.76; 12.7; 13.7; 13.8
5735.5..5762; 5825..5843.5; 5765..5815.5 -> 1.78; 13.9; 13.5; 14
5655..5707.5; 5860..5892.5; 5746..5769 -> -1.71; 12.8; 13.9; 13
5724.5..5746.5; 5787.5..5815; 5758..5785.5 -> 1.05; 13.9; 13.3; 13.8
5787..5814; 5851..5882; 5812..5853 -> -0.96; 13.8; 14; 13.5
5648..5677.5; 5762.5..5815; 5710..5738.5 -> -0.95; 12.8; 13.6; 13.5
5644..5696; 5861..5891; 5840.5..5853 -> -0.75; 12.9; 13.9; 13.1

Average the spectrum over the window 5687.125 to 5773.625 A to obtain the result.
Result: 13.4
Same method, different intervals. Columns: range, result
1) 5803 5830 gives 14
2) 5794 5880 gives 13.8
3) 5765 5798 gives 13.3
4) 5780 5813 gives 13.6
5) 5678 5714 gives 12.9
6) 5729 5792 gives 13.6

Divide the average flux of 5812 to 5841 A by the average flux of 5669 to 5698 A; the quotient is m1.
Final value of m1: 1.1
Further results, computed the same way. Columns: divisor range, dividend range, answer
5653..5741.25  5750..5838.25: 1.04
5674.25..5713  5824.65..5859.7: 1.07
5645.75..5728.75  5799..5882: 1.06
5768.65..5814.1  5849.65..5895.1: 0.96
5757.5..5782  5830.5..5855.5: 1.04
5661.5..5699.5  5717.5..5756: 1.06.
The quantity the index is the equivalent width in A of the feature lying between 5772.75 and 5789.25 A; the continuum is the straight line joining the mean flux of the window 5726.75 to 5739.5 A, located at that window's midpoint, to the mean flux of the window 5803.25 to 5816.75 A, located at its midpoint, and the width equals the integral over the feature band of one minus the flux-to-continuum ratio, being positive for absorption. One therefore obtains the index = 1.2 A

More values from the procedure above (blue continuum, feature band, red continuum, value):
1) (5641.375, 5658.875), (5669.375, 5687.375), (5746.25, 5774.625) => -0.3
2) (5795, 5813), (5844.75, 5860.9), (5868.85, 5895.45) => -0.5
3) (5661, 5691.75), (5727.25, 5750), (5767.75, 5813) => -1.2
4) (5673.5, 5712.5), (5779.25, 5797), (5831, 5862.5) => 0.2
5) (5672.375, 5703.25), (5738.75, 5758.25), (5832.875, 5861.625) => -1.0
